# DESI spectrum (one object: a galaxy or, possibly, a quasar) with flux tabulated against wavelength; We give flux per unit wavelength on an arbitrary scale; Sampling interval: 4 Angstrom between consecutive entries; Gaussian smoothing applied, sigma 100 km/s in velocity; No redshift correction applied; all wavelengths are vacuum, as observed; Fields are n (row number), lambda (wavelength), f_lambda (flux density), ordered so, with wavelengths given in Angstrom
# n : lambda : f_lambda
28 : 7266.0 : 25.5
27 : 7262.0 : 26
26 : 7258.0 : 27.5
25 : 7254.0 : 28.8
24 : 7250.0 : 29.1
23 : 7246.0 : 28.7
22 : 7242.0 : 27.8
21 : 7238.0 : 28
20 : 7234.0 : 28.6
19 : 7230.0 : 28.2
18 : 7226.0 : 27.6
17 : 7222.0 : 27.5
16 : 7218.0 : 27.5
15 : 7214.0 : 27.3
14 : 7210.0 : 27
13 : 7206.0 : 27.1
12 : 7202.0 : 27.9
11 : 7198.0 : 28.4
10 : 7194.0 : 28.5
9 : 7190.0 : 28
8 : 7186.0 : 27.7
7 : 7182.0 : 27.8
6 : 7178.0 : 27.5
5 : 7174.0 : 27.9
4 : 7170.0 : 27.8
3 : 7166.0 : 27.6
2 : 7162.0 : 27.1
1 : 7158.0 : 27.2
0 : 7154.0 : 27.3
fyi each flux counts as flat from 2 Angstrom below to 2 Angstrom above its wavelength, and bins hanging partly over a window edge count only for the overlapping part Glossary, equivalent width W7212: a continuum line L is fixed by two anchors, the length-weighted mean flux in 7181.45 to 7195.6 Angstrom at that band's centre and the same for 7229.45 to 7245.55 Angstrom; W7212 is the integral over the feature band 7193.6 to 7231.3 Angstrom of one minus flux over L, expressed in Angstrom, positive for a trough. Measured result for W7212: 0.6 Angstrom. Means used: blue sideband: 28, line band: 27.7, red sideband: 28.2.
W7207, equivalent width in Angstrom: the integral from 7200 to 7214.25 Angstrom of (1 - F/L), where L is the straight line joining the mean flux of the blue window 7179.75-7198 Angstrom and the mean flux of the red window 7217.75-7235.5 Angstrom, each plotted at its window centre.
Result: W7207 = 0.33 Angstrom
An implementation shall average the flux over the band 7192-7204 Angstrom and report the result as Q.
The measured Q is 28.3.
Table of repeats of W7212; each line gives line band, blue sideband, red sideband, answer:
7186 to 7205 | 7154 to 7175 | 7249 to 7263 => -0.3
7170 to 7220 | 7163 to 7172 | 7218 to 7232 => -0.1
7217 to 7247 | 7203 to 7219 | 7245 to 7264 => -0.4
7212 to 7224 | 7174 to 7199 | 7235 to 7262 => 0.3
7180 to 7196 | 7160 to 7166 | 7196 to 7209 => -0.3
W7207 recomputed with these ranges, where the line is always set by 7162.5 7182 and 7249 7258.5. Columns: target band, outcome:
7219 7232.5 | 0.2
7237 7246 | 0.1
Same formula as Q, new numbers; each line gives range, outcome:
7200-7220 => 27.4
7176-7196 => 27.9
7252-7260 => 28.1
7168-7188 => 27.7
